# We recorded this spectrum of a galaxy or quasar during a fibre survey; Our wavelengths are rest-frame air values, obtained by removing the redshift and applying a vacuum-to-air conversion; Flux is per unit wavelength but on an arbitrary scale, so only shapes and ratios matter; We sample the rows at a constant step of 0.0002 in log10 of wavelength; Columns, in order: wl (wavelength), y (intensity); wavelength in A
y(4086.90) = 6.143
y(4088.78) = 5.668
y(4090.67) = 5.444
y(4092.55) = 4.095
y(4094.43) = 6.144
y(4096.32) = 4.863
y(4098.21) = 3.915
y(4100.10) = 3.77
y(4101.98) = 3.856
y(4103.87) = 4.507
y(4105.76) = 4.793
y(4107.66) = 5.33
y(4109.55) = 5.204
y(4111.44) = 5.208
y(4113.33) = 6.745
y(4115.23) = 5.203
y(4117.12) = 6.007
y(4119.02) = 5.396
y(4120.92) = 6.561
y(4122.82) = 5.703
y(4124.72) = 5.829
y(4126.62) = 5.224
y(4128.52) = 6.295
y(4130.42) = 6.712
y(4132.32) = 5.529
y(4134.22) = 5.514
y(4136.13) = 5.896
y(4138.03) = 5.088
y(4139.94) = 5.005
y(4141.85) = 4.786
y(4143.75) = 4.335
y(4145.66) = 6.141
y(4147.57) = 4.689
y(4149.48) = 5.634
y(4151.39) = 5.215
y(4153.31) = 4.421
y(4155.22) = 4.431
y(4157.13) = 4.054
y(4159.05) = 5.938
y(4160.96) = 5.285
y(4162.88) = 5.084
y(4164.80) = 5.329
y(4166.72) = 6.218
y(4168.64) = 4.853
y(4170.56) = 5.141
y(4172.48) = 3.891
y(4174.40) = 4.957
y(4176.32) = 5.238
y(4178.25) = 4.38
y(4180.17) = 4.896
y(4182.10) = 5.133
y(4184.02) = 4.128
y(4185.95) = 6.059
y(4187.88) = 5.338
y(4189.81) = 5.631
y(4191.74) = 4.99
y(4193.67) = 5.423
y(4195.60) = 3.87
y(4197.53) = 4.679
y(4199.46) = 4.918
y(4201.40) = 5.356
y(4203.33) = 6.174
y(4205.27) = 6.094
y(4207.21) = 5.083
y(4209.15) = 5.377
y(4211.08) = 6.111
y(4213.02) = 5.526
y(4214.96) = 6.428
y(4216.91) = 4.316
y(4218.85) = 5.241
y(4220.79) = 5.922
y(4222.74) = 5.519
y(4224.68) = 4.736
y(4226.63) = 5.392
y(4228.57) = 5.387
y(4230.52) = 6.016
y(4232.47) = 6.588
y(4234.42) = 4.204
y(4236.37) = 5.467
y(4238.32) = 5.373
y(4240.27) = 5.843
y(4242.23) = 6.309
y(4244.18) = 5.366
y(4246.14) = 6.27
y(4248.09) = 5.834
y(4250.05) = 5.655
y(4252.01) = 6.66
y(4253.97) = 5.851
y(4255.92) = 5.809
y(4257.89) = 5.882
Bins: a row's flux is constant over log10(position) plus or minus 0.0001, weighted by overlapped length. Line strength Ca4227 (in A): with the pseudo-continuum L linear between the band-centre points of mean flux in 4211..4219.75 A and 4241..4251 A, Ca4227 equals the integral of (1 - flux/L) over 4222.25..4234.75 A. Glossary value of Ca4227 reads 0.4 A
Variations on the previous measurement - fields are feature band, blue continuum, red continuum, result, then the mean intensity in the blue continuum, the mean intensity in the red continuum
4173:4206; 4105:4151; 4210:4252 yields 2.8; 5.53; 5.62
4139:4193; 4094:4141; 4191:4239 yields 3.2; 5.36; 5.37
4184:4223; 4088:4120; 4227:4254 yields 1.4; 5.07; 5.76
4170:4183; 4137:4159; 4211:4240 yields 0.9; 4.94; 5.47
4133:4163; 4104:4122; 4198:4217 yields 2.5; 5.55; 5.57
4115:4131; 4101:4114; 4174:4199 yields -2.7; 5.06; 4.98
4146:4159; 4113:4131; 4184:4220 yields 1.8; 5.92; 5.34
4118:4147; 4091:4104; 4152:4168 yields -4.6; 4.5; 5.09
